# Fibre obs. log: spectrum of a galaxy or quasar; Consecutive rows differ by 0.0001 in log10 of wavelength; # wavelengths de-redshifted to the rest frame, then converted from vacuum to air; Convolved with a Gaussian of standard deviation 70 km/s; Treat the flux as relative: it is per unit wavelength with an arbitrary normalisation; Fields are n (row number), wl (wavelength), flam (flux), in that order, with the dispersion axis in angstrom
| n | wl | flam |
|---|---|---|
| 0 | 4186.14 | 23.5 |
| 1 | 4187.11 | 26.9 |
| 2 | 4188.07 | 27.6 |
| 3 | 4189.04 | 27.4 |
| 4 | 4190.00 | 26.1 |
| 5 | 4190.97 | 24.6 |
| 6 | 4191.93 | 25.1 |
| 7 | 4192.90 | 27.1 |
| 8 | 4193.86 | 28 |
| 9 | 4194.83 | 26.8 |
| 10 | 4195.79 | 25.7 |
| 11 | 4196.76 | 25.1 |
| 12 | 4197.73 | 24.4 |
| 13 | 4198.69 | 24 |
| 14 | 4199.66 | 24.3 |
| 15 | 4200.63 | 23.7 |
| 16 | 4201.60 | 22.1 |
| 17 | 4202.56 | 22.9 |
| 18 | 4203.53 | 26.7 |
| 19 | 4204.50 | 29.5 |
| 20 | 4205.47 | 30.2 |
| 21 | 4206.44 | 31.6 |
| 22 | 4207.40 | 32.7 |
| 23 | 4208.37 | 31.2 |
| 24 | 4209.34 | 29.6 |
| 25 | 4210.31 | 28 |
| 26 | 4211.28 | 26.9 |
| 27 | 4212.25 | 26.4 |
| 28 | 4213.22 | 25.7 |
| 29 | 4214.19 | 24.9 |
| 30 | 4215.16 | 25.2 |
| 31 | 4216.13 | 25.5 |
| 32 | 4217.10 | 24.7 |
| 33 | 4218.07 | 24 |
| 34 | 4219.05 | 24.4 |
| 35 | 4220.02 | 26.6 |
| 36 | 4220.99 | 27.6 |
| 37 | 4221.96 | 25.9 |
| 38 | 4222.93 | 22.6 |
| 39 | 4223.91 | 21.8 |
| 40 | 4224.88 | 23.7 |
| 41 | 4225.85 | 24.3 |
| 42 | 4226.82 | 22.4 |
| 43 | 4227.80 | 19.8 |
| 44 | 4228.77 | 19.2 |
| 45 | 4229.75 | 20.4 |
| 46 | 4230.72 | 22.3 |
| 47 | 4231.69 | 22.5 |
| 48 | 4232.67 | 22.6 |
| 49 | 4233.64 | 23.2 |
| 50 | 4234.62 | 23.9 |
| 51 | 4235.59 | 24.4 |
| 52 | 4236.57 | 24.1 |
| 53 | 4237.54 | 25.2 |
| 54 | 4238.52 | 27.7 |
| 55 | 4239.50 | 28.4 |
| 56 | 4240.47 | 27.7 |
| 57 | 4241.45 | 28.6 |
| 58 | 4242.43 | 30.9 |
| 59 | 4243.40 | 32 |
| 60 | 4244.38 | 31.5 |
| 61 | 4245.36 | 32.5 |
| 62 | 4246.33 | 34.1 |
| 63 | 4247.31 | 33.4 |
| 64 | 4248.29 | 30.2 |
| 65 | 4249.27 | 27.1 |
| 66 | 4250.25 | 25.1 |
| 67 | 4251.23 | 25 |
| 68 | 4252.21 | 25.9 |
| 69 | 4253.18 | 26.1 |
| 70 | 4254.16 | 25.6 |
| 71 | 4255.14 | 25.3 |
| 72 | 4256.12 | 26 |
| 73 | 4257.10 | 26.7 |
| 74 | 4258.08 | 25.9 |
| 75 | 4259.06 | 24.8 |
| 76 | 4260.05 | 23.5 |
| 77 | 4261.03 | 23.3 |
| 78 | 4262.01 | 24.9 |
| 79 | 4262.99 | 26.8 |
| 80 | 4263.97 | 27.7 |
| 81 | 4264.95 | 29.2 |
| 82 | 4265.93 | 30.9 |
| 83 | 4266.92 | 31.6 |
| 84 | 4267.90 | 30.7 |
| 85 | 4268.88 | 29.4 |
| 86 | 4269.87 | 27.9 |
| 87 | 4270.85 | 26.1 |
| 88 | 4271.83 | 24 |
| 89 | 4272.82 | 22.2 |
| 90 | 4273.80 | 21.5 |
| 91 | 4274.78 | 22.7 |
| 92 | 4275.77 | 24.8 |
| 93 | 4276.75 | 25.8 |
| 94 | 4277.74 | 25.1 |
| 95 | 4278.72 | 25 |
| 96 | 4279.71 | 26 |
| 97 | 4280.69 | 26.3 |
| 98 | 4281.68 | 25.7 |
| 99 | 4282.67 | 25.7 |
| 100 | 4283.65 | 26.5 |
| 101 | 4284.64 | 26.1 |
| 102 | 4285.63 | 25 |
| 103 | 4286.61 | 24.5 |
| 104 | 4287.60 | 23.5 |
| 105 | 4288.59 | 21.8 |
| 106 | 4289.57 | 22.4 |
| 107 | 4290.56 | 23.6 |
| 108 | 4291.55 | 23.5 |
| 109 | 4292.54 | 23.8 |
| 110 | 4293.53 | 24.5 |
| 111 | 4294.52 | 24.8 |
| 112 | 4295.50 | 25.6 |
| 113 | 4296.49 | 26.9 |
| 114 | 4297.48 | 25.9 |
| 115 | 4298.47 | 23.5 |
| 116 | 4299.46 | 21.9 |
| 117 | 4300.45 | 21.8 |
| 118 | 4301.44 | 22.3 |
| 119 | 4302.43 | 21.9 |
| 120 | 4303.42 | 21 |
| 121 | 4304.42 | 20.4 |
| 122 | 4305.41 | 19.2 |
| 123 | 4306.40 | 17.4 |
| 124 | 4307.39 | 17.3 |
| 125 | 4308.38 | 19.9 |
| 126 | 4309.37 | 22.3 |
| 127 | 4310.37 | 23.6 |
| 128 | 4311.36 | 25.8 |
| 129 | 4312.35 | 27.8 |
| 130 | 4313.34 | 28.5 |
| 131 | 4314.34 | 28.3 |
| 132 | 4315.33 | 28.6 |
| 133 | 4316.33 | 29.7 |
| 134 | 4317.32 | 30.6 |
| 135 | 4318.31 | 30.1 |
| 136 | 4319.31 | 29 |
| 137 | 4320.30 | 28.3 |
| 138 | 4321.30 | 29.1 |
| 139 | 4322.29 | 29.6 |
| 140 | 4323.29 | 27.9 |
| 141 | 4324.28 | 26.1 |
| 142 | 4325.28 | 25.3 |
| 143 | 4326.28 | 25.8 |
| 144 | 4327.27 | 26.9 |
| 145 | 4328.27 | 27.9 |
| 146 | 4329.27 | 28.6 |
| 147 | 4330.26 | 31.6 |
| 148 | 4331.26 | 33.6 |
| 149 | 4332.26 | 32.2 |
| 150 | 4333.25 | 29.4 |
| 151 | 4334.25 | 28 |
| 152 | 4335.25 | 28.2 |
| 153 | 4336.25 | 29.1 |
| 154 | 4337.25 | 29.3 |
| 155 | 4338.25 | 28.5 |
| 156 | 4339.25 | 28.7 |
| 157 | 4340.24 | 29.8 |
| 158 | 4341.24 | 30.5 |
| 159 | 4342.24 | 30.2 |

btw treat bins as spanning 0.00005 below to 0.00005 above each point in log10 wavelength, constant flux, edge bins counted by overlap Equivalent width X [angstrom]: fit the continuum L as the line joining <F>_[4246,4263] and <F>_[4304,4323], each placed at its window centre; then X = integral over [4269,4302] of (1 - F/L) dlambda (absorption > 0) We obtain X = 1.99 angstrom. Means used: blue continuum 26.6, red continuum 25.6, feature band 24.5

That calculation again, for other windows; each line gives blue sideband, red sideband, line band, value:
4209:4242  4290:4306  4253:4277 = -2.3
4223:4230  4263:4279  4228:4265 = -3.8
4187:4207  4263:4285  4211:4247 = 1.0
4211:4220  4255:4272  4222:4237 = 1.9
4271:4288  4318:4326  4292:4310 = 2.8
